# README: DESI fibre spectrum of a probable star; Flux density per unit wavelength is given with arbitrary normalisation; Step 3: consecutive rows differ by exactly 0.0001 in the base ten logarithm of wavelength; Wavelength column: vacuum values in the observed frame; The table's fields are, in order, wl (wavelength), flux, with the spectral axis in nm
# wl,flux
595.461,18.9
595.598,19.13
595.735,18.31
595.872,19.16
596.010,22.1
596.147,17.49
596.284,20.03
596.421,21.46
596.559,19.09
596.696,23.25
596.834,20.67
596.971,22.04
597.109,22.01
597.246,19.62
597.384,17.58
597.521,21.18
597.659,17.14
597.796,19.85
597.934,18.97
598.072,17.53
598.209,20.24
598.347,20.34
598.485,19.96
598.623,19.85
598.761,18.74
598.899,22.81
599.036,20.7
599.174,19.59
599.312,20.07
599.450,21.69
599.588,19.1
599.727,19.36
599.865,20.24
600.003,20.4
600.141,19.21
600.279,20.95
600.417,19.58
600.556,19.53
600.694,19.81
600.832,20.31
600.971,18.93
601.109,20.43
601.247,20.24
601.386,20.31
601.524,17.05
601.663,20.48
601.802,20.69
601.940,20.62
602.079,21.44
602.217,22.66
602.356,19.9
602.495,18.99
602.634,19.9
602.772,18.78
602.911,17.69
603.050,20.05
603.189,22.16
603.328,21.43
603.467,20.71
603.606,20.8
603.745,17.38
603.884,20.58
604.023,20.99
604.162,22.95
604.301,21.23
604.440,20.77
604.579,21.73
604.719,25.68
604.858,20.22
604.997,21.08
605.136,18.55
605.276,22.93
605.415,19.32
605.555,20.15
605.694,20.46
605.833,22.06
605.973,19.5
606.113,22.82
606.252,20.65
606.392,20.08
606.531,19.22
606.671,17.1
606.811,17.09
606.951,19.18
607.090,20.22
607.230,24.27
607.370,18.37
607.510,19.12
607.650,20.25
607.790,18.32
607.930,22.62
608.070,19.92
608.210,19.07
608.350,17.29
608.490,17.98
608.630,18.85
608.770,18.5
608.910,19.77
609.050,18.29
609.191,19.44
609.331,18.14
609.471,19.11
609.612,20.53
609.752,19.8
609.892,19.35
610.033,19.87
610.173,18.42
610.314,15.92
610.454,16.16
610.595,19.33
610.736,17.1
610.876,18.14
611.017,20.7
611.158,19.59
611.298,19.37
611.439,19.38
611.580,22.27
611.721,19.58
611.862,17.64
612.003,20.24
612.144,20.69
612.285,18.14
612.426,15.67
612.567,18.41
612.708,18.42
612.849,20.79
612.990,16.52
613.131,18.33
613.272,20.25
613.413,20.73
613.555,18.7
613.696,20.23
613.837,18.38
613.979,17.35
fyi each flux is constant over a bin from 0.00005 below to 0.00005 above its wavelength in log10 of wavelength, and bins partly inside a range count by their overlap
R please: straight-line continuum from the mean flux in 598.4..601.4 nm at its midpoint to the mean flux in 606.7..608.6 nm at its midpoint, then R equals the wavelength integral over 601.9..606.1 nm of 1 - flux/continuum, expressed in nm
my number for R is -0.21 nm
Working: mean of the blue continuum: 20.1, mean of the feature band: 20.7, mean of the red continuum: 19.4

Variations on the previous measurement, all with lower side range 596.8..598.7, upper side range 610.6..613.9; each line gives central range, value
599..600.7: -0.03 nm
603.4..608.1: -0.26 nm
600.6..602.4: -0.06 nm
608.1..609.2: 0.04 nm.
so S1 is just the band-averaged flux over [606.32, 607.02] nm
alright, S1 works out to 18.5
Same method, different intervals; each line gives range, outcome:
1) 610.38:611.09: 18.3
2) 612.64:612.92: 19.6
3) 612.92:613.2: 17.4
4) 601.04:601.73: 19.7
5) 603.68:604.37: 20.7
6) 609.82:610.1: 19.6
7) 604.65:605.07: 22.3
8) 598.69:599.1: 20.8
